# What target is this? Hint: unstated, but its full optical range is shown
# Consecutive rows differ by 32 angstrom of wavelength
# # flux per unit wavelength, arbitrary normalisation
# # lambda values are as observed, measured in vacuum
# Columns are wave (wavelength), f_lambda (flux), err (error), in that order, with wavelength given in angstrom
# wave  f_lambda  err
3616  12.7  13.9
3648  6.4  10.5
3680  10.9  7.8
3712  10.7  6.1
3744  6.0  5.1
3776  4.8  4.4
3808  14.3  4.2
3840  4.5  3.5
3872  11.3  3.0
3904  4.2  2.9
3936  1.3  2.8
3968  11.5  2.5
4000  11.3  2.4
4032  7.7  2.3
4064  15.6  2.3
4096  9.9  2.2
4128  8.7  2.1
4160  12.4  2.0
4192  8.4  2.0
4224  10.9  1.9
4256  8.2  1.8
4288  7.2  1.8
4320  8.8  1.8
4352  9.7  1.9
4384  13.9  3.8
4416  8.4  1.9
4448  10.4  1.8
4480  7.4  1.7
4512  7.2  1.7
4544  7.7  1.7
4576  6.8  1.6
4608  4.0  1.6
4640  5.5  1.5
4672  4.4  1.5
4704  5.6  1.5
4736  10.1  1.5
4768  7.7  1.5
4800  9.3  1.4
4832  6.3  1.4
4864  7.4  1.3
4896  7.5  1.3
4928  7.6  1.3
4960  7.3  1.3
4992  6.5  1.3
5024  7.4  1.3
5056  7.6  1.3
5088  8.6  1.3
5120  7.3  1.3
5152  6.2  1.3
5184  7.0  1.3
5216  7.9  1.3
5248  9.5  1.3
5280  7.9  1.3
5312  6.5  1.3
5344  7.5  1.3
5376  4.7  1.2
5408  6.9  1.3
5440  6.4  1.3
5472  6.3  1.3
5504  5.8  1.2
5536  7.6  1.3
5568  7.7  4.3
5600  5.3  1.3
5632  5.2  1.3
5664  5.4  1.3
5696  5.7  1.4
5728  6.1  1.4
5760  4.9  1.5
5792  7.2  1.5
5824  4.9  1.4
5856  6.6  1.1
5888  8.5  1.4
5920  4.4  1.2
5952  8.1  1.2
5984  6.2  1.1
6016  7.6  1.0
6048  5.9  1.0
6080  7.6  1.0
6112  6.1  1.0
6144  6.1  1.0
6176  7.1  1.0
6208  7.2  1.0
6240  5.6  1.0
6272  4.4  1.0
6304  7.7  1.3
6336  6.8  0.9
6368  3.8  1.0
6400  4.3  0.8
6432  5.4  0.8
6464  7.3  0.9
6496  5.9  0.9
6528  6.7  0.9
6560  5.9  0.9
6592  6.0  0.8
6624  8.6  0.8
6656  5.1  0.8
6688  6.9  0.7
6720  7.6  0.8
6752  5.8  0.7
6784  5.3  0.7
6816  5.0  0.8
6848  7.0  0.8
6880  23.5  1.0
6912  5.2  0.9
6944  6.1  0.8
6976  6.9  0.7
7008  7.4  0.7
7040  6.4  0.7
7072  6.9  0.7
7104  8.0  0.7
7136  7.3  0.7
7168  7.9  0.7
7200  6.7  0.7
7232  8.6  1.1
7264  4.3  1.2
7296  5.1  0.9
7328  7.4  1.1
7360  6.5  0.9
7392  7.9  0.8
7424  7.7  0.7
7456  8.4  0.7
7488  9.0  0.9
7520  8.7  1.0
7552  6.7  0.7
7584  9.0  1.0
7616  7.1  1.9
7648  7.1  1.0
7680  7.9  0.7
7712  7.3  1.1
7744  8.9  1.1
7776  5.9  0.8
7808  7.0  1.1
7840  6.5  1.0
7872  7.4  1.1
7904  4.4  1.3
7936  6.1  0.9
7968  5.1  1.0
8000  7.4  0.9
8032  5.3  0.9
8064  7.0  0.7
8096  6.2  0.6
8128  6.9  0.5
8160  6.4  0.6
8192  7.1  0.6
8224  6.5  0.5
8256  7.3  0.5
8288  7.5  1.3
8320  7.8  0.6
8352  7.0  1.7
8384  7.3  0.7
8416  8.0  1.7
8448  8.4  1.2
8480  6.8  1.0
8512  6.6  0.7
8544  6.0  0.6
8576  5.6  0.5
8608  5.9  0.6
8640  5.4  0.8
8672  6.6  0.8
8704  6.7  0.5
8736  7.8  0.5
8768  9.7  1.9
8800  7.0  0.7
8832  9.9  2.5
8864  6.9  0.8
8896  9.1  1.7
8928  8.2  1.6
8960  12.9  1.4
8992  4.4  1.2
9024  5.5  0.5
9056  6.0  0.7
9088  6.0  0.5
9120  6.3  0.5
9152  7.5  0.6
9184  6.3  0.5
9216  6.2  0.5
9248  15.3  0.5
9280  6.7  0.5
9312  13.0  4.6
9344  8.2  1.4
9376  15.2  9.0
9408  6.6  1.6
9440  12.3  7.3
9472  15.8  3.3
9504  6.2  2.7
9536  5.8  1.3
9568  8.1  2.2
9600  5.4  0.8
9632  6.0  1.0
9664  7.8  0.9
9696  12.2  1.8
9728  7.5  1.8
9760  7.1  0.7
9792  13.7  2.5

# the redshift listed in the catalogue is 0.845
